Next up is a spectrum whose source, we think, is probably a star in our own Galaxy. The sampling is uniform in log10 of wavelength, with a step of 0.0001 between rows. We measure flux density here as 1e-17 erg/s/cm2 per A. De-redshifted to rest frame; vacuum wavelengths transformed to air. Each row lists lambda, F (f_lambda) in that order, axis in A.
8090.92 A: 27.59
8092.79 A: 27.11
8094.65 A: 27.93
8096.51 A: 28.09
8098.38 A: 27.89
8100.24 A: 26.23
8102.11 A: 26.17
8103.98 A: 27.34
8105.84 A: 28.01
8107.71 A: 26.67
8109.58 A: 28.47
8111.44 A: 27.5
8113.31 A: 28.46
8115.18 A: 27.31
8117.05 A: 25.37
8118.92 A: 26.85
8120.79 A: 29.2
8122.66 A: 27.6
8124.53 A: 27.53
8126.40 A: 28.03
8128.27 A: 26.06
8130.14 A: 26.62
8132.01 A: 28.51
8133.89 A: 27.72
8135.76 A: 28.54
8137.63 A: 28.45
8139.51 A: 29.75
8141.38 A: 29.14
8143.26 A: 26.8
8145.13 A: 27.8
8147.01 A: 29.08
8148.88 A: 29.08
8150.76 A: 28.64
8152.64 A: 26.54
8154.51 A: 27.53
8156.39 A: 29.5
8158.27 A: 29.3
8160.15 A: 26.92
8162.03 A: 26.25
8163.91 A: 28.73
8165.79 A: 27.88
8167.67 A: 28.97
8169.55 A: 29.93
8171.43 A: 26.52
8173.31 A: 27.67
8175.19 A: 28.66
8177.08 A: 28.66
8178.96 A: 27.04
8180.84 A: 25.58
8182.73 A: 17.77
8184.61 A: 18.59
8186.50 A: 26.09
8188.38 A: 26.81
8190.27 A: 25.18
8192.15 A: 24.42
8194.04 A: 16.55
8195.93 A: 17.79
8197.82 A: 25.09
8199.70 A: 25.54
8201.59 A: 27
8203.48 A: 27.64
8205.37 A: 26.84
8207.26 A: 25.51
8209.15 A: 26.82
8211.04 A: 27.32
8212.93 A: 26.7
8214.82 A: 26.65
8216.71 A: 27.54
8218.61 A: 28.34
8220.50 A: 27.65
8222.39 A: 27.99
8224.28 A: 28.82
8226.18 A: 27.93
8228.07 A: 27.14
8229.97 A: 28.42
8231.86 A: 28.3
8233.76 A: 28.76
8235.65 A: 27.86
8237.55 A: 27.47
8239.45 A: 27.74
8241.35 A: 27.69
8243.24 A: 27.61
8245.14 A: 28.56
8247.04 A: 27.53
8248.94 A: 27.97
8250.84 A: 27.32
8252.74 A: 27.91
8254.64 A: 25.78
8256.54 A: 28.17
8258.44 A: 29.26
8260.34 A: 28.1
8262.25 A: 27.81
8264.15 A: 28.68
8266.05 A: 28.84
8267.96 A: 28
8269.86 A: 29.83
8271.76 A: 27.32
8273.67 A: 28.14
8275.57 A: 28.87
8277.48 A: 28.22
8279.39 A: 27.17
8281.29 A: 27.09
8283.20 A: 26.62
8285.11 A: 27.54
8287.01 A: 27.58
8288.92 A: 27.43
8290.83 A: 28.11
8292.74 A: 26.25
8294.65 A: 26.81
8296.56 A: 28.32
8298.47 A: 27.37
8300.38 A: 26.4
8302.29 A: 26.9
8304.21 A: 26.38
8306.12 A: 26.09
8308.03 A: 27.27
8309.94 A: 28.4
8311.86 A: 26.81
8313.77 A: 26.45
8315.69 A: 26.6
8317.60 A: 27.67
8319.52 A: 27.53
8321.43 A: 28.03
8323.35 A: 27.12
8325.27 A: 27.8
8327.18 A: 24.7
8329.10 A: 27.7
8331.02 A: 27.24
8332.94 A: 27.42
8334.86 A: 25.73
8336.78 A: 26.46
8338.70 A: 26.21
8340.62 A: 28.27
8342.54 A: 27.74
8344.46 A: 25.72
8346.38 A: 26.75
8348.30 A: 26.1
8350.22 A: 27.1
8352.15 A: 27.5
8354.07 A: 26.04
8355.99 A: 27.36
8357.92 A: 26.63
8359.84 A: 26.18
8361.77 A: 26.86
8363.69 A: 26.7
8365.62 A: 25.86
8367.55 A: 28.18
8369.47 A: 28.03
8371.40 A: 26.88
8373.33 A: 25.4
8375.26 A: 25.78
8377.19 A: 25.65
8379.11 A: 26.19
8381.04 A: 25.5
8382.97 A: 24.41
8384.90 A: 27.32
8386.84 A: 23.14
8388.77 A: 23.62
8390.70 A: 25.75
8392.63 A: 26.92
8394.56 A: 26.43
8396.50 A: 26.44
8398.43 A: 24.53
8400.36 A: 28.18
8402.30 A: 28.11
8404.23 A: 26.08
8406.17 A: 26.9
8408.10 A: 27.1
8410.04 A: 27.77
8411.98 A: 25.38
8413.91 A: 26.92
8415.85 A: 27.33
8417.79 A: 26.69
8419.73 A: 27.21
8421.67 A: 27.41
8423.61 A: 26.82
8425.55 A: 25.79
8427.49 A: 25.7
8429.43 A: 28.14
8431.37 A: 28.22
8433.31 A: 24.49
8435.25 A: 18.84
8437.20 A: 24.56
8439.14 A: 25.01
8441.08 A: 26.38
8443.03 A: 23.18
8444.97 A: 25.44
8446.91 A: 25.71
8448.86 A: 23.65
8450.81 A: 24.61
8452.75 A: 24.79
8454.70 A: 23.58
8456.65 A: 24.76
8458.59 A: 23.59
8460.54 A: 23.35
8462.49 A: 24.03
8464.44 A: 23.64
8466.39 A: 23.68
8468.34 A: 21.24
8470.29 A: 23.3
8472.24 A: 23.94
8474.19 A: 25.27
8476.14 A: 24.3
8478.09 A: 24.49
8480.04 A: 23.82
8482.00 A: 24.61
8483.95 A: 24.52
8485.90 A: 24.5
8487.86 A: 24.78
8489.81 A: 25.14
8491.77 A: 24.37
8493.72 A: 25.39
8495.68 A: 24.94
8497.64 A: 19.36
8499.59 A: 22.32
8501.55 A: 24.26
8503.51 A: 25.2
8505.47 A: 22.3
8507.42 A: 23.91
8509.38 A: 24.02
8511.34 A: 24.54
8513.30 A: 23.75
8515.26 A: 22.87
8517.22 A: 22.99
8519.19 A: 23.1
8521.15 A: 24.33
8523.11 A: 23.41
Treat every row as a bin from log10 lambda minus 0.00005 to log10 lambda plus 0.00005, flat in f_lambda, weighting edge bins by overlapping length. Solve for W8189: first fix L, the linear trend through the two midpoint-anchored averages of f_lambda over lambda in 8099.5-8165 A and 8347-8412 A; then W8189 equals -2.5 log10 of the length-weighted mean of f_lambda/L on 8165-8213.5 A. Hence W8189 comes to 0.08 mag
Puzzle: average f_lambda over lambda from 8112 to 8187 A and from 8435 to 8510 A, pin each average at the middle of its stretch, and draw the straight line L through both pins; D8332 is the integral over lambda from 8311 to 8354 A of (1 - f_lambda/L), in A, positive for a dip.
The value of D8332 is -2.4 A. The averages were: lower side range 27.4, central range 26.9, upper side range 24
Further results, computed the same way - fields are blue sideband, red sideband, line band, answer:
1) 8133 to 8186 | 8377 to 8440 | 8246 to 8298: -2.0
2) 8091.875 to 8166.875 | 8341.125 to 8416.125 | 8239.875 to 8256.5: -0.3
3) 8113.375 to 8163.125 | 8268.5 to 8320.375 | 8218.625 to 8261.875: -0.6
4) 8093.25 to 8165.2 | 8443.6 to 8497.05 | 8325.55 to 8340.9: -0.6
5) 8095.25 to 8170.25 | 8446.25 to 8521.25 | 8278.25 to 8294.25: -0.7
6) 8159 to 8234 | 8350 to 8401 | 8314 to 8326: -0.5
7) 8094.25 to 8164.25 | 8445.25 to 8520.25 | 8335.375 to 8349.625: -0.7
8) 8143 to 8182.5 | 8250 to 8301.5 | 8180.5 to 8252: 4.1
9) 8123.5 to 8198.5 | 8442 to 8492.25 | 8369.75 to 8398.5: -1.0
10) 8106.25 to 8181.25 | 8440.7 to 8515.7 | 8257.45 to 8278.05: -1.6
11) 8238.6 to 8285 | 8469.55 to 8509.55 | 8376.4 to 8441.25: -1.6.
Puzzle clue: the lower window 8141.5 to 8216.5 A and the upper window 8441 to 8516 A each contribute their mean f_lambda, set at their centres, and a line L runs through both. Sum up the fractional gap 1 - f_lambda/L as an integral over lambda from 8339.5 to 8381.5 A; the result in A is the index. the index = -2.9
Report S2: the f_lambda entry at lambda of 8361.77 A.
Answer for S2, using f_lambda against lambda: 26.86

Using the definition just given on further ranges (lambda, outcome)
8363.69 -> 26.7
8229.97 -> 28.42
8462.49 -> 24.03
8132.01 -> 28.51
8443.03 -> 23.18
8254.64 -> 25.78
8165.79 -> 27.88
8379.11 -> 26.19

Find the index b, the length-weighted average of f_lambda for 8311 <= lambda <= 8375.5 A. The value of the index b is 26.9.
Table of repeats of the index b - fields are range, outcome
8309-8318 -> 27.1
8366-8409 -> 26.2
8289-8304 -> 27.1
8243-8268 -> 28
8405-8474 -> 25.1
